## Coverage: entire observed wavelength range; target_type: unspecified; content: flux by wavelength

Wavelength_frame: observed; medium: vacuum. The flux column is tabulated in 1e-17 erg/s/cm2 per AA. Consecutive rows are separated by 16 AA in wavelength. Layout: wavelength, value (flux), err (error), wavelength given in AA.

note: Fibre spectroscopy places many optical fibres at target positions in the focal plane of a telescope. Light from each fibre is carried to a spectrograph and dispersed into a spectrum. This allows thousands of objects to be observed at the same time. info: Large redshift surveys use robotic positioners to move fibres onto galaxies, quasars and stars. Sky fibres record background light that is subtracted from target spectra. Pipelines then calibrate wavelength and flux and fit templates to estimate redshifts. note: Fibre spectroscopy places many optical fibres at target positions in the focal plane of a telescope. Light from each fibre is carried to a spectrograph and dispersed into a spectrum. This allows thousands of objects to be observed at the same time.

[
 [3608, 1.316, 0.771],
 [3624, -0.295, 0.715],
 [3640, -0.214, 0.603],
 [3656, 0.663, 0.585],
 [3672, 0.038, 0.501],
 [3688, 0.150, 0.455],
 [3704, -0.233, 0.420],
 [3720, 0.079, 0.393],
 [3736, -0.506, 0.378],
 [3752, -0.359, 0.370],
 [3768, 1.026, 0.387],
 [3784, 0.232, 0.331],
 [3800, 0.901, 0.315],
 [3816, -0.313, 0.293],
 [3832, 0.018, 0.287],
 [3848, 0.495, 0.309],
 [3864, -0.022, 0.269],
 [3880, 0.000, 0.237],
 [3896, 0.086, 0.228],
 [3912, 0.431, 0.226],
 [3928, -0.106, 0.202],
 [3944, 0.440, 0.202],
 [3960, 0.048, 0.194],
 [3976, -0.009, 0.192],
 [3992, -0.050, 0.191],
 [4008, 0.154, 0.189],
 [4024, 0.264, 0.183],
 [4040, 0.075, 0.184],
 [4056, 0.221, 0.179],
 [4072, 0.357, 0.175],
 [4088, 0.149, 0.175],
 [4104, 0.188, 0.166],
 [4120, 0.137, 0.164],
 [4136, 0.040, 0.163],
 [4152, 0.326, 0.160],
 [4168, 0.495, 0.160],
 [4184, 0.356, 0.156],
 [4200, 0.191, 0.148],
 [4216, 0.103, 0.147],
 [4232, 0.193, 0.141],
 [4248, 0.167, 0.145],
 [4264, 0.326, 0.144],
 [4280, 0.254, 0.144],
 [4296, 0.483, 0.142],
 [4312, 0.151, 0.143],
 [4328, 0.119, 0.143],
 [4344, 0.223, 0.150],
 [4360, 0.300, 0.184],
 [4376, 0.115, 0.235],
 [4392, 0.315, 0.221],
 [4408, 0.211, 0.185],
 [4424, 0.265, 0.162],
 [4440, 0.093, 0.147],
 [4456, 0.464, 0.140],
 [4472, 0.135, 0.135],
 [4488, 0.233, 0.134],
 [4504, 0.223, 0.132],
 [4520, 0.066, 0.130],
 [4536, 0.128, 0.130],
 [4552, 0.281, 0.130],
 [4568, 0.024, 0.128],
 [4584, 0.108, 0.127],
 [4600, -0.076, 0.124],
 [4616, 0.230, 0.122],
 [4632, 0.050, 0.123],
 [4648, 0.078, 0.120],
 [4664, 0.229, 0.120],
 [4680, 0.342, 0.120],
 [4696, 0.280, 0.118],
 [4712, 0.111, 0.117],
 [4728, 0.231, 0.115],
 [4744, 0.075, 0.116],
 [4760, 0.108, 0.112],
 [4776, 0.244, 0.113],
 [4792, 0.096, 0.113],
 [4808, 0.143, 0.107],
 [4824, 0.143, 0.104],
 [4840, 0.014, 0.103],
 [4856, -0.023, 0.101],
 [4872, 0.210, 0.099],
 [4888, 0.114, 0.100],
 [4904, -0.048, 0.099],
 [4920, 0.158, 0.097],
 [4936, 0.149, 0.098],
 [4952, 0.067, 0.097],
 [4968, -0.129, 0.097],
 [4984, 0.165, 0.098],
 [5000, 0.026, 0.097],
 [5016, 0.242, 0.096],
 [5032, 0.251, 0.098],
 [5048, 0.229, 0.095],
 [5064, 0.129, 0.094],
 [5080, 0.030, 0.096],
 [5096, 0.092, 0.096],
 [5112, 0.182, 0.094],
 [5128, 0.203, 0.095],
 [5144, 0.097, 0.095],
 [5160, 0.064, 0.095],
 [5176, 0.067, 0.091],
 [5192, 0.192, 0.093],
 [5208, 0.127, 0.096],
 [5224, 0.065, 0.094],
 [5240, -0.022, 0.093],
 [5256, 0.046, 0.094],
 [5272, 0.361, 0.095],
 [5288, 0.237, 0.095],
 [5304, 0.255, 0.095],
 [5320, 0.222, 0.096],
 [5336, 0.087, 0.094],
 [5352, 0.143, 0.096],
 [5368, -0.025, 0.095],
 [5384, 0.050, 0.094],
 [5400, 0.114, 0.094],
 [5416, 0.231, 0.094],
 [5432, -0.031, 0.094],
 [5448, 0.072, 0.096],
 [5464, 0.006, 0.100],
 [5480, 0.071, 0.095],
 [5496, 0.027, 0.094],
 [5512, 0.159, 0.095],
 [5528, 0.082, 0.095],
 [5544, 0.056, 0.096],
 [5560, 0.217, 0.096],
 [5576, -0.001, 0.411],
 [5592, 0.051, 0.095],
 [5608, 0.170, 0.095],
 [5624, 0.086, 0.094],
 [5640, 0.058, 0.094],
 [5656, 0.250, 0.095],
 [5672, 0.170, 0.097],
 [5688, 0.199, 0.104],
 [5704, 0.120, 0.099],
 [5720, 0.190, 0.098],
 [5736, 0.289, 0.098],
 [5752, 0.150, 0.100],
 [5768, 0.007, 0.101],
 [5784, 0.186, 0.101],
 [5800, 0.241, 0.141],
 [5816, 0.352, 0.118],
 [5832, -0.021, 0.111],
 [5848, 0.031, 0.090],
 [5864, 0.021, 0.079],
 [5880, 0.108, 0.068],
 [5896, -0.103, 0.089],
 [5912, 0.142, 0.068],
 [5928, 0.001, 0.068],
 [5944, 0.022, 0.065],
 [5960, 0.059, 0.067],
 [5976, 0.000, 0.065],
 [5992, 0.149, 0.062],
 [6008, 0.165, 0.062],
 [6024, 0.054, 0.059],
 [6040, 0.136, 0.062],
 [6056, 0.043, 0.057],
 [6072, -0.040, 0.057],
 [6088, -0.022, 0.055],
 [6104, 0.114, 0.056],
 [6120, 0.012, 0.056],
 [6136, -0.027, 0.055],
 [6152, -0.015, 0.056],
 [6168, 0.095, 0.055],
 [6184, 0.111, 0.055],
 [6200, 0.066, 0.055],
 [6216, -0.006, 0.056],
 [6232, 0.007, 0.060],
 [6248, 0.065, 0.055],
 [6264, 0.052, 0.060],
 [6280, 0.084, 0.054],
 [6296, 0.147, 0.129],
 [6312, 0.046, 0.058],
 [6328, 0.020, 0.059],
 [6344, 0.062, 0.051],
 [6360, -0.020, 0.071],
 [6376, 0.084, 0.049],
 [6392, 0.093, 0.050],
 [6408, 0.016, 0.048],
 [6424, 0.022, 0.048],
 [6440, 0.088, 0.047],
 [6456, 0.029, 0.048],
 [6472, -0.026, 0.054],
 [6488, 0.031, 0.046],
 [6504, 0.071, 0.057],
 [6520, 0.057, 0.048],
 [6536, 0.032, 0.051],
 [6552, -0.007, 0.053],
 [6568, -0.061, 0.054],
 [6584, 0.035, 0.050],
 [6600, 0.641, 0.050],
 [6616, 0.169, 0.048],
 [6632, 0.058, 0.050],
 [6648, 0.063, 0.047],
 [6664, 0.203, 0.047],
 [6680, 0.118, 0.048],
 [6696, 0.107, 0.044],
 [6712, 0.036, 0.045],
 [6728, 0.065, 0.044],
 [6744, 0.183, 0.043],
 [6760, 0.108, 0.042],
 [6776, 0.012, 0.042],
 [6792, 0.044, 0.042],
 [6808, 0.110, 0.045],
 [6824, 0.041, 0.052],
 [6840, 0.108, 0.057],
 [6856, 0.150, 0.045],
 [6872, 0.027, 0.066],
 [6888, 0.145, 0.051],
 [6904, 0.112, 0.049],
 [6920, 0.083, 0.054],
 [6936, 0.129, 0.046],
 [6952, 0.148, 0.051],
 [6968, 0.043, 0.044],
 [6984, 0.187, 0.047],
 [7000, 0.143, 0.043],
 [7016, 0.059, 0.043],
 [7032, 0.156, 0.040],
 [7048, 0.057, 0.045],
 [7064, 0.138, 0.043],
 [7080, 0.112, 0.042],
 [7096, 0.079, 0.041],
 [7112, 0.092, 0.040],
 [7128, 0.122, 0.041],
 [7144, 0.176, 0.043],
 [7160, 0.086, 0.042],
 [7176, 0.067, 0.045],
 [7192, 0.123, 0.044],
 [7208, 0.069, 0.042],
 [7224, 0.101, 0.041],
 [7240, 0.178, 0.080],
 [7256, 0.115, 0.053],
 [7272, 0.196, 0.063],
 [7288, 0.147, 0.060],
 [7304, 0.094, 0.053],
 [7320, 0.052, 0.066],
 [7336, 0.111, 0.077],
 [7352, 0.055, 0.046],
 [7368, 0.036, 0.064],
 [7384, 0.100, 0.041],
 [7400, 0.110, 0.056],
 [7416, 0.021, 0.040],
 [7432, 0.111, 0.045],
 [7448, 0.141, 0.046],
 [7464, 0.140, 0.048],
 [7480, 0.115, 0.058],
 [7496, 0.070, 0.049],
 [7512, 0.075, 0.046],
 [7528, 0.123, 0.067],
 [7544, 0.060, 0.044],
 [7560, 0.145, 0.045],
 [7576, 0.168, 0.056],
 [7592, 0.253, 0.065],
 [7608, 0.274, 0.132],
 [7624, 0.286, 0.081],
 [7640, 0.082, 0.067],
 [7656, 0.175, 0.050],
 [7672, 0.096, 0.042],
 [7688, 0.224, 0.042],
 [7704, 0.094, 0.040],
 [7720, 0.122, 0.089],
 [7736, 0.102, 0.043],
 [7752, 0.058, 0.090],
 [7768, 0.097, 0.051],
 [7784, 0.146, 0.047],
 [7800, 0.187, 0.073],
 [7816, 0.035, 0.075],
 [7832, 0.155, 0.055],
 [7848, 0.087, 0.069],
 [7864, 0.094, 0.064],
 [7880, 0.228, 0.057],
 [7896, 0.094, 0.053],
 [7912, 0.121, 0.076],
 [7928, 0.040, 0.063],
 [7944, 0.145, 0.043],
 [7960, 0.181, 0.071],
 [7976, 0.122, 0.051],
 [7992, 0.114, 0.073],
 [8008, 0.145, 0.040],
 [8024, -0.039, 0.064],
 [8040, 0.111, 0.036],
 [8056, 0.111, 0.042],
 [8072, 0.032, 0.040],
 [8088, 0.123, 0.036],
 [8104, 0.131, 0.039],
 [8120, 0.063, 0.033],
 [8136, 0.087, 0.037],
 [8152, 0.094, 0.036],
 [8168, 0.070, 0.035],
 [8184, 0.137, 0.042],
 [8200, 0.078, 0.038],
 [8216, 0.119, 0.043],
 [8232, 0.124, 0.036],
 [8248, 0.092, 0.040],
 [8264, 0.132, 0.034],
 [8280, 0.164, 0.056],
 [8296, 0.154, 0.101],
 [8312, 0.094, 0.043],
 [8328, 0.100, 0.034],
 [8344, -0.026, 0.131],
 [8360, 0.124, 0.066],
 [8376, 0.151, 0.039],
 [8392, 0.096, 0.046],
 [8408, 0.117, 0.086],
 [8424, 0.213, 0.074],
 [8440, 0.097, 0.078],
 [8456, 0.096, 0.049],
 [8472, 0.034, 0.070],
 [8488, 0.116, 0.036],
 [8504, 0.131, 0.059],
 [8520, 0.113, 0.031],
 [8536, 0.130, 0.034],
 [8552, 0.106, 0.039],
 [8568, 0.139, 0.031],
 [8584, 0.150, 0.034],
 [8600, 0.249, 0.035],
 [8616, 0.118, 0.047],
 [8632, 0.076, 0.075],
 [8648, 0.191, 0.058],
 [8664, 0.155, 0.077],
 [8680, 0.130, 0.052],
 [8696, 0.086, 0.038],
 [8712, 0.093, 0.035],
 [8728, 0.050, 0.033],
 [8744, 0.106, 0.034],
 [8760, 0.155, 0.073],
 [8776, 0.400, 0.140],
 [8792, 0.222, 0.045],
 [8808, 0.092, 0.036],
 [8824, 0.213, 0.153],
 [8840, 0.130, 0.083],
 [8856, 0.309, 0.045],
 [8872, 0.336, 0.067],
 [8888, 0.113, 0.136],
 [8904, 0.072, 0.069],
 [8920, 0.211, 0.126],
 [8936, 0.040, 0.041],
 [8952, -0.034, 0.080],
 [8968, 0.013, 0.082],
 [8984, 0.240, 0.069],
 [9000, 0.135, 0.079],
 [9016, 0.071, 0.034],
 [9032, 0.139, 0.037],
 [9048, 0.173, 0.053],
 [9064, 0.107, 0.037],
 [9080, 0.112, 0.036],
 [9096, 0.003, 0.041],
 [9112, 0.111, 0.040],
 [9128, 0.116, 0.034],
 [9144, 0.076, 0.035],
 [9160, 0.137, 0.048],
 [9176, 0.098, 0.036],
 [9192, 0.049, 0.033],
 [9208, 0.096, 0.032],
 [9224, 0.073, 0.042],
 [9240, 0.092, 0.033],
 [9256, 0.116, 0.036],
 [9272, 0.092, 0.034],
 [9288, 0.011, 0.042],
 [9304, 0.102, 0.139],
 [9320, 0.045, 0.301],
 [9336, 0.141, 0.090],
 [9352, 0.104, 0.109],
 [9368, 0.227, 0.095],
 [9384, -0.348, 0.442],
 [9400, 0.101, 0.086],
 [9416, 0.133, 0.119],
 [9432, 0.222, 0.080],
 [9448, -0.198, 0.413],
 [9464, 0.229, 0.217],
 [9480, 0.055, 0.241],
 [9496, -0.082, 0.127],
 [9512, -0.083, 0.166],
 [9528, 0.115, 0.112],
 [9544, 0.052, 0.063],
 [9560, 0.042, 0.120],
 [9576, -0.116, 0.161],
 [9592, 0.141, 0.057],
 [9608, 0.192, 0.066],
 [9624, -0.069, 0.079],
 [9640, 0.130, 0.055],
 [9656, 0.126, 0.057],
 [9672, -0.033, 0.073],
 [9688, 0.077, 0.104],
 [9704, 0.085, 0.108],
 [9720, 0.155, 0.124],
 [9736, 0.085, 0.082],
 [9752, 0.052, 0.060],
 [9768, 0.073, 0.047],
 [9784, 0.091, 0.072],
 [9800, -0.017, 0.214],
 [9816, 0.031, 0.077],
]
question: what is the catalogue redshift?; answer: 0.77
